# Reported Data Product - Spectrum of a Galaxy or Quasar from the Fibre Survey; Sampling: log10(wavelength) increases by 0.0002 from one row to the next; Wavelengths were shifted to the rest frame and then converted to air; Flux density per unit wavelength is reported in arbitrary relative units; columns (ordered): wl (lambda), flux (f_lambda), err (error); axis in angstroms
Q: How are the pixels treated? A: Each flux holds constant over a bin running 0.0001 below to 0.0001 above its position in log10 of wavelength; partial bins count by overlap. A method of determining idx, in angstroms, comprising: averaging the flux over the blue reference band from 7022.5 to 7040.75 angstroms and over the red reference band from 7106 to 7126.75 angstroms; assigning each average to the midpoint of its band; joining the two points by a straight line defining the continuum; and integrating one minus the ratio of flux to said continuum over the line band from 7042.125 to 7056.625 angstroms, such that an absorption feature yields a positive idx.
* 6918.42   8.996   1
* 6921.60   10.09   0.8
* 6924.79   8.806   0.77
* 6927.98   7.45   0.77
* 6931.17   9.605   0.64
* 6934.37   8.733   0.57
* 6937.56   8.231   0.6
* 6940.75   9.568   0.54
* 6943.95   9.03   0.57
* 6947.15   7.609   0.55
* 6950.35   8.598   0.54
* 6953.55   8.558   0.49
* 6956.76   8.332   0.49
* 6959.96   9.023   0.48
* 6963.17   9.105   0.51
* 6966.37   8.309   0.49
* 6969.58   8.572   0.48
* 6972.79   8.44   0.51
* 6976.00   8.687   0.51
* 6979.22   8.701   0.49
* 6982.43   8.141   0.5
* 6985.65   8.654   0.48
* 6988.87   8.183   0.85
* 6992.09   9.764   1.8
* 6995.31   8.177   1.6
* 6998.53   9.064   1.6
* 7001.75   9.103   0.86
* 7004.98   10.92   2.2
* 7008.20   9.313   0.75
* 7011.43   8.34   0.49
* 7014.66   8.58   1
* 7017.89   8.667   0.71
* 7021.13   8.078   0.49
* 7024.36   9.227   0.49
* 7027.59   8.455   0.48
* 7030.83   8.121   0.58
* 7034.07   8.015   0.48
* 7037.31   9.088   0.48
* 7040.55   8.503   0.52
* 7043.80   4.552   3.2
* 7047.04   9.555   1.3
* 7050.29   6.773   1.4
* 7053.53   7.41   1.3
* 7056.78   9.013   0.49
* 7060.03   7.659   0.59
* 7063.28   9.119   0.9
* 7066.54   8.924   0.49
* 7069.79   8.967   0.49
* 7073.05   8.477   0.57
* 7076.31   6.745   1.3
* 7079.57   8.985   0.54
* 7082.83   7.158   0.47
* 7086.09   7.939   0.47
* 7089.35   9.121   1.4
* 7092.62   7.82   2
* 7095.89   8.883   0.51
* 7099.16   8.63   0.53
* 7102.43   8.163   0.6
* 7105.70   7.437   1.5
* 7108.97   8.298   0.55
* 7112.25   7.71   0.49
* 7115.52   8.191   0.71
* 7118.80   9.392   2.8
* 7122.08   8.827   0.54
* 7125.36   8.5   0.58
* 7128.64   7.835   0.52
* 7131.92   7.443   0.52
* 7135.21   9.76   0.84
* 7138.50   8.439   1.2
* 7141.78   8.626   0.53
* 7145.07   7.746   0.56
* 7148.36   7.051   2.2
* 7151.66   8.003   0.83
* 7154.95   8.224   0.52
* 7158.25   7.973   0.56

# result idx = 2.15 angstroms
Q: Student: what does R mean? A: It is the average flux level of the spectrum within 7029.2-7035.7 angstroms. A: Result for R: 8.06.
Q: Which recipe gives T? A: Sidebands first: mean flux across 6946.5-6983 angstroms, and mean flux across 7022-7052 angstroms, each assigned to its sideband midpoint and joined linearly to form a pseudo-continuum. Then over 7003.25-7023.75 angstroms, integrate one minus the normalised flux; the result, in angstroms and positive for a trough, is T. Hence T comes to -2.0 angstroms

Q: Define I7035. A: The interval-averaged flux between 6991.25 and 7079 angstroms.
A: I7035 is 8.46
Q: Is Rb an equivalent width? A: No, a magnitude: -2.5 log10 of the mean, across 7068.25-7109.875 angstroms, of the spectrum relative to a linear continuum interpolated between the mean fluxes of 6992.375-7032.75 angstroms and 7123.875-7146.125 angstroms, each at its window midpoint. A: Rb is 0.04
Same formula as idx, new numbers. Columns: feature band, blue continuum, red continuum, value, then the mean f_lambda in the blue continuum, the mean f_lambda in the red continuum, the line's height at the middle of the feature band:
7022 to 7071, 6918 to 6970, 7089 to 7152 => 1.5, 8.74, 8.28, 8.47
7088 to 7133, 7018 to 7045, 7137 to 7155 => -1.6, 8.09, 8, 8.03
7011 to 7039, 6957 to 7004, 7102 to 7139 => 0.3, 8.73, 8.34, 8.6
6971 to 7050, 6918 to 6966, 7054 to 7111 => -0.3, 8.77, 8.29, 8.53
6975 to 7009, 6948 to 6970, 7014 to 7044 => -2.1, 8.61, 8.28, 8.46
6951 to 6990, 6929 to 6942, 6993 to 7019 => 1.9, 8.95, 9.05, 9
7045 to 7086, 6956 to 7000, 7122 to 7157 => 1.1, 8.66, 8.19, 8.41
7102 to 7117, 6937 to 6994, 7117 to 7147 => 1.0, 8.64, 8.49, 8.51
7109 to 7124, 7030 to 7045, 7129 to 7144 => -0.3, 7.71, 8.47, 8.32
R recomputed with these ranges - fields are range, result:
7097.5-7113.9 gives 8.05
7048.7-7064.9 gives 8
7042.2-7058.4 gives 7.47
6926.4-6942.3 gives 8.72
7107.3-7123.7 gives 8.48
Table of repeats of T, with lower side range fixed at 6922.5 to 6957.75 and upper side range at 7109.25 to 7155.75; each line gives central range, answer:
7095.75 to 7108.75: 0.18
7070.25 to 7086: 0.82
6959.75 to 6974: -0.15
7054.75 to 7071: -0.58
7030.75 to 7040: -0.02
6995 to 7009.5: -1.55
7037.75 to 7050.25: 1.25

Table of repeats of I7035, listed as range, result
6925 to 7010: 8.76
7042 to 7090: 8.01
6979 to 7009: 9.01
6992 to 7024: 8.97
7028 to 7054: 7.8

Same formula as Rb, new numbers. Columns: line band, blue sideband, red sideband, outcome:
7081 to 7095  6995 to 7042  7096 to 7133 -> 0.044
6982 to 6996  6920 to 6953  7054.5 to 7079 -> -0.003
